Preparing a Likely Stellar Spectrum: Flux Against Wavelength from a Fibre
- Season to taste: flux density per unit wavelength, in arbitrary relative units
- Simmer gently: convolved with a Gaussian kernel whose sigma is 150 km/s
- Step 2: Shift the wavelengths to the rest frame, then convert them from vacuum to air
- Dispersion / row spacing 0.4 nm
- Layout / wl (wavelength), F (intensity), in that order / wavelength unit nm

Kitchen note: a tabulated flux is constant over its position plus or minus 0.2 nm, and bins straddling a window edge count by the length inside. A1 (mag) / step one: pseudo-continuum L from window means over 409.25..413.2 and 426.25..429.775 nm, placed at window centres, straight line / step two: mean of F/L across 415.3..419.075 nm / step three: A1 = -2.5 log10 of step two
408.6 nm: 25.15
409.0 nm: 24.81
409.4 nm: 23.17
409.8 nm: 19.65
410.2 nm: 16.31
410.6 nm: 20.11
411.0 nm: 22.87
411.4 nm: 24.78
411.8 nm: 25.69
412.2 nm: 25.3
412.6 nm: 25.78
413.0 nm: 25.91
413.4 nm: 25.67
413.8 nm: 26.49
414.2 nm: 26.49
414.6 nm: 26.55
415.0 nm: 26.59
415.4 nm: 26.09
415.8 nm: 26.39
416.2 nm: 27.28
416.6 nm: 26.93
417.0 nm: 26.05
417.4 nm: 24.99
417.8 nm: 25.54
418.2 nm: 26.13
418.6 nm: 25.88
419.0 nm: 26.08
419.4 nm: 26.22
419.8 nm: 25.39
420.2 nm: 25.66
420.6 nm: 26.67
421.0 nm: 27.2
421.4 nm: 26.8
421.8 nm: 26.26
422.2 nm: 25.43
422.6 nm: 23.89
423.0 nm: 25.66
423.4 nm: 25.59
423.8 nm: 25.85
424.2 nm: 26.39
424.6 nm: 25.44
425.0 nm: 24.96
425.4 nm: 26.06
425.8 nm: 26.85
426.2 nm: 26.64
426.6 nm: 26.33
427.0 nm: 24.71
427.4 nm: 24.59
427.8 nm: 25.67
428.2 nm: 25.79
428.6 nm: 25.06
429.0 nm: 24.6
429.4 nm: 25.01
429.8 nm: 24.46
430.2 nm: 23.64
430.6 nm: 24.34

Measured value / -0.10 mag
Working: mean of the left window 23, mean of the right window 25.2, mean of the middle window 26.1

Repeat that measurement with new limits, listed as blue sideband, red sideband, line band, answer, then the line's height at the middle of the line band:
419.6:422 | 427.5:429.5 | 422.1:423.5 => 0.04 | 26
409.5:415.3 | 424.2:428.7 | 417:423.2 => -0.04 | 25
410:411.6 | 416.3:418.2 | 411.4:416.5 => -0.12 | 23.4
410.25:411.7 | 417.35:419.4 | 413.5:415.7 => -0.11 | 24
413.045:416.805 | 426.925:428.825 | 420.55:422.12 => -0.03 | 25.8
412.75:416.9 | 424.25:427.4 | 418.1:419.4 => 0.01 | 26.2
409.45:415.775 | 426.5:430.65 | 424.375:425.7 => -0.04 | 24.8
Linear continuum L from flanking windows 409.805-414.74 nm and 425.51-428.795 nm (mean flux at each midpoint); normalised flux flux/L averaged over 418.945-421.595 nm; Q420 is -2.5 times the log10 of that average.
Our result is -0.06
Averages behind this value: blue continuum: 24.1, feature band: 26.3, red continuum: 25.7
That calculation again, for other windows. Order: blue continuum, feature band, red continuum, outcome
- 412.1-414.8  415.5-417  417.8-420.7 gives -0.029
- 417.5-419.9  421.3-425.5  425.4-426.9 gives 0.024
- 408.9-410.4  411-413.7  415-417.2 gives -0.099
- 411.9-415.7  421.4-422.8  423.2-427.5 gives 0.019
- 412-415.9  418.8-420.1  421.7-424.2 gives -0.006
